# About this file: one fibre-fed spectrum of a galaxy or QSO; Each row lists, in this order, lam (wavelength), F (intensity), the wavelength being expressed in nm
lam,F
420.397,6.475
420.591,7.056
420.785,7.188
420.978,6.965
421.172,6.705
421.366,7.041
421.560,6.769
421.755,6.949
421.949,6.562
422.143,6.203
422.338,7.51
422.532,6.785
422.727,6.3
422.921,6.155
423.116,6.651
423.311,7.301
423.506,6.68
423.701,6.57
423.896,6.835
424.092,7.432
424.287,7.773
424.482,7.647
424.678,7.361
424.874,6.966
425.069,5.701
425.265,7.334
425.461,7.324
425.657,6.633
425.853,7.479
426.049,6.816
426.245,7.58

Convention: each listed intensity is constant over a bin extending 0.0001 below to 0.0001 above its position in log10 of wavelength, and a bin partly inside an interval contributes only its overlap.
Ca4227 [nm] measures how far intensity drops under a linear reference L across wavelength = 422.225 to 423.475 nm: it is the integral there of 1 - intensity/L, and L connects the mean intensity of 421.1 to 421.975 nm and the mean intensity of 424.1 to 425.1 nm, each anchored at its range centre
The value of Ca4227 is 0.04 nm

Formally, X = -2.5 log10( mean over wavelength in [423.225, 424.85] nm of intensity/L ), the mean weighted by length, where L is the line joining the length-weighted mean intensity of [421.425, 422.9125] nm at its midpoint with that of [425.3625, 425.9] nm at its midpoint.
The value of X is -0.04 mag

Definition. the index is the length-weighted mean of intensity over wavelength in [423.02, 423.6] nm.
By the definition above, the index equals 6.88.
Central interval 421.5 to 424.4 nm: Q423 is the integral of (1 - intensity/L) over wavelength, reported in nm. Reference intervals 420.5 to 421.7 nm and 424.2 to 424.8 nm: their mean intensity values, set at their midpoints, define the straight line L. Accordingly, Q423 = 0.178 nm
